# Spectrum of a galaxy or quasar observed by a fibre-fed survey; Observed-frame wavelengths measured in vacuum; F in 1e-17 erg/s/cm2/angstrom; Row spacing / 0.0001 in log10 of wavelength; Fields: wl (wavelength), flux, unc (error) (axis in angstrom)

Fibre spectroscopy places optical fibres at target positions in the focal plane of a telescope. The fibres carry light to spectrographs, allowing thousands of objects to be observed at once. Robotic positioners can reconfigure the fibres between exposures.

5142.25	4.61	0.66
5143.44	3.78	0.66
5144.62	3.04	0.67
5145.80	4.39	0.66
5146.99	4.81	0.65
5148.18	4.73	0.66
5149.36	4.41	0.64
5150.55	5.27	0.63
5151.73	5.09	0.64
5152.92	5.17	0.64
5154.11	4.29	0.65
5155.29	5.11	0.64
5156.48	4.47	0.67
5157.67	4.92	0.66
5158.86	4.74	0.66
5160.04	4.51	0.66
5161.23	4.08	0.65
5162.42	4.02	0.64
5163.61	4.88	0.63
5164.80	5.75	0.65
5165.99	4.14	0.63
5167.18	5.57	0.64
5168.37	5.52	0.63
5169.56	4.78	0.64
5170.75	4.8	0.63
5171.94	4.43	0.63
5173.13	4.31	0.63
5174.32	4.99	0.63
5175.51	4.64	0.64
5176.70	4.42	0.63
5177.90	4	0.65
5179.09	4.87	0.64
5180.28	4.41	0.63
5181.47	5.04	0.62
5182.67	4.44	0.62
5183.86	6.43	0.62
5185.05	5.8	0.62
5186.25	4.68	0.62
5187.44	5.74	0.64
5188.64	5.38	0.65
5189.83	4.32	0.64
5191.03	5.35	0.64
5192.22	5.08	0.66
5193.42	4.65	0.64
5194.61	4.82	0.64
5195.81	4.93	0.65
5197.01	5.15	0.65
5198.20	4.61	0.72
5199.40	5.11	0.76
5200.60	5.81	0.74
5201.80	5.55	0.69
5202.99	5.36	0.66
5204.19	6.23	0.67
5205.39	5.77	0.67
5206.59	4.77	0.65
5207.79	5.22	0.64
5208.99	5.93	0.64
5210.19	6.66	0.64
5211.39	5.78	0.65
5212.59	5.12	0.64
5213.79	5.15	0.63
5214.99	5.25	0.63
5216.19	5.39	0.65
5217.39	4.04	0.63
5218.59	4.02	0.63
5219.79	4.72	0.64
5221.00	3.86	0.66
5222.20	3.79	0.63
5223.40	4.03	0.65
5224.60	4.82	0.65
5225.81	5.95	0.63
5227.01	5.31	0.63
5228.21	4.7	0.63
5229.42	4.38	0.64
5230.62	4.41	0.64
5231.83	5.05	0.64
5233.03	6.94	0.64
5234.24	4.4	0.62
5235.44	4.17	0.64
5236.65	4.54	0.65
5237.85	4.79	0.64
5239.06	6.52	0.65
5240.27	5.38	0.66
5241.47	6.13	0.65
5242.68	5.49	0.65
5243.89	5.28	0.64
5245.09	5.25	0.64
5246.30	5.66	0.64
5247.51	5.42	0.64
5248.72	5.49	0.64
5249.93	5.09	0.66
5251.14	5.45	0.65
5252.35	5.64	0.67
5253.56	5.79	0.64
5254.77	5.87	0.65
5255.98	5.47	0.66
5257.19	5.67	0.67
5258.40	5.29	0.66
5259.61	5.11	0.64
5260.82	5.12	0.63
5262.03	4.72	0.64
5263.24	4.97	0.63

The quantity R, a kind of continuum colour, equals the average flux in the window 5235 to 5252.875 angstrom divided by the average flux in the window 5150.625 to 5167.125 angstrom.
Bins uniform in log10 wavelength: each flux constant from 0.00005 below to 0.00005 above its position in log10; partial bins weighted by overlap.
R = 1.1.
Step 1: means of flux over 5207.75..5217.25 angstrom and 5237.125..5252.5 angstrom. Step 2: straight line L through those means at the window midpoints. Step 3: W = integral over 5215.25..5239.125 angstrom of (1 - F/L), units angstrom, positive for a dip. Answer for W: 3.2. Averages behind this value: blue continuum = 5.51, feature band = 4.76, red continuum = 5.49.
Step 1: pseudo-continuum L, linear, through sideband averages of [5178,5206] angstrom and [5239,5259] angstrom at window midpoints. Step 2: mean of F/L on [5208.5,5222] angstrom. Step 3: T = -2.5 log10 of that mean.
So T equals 0.06 mag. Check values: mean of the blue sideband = 5.18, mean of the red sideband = 5.56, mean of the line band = 5.04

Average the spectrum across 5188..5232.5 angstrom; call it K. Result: 5.04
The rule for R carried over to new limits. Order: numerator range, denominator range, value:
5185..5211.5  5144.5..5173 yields 1.12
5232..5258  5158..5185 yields 1.14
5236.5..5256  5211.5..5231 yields 1.17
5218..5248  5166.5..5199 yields 1.01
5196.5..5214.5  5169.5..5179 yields 1.20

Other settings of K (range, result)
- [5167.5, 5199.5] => 4.92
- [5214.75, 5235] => 4.76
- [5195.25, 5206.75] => 5.35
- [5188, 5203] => 5.08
